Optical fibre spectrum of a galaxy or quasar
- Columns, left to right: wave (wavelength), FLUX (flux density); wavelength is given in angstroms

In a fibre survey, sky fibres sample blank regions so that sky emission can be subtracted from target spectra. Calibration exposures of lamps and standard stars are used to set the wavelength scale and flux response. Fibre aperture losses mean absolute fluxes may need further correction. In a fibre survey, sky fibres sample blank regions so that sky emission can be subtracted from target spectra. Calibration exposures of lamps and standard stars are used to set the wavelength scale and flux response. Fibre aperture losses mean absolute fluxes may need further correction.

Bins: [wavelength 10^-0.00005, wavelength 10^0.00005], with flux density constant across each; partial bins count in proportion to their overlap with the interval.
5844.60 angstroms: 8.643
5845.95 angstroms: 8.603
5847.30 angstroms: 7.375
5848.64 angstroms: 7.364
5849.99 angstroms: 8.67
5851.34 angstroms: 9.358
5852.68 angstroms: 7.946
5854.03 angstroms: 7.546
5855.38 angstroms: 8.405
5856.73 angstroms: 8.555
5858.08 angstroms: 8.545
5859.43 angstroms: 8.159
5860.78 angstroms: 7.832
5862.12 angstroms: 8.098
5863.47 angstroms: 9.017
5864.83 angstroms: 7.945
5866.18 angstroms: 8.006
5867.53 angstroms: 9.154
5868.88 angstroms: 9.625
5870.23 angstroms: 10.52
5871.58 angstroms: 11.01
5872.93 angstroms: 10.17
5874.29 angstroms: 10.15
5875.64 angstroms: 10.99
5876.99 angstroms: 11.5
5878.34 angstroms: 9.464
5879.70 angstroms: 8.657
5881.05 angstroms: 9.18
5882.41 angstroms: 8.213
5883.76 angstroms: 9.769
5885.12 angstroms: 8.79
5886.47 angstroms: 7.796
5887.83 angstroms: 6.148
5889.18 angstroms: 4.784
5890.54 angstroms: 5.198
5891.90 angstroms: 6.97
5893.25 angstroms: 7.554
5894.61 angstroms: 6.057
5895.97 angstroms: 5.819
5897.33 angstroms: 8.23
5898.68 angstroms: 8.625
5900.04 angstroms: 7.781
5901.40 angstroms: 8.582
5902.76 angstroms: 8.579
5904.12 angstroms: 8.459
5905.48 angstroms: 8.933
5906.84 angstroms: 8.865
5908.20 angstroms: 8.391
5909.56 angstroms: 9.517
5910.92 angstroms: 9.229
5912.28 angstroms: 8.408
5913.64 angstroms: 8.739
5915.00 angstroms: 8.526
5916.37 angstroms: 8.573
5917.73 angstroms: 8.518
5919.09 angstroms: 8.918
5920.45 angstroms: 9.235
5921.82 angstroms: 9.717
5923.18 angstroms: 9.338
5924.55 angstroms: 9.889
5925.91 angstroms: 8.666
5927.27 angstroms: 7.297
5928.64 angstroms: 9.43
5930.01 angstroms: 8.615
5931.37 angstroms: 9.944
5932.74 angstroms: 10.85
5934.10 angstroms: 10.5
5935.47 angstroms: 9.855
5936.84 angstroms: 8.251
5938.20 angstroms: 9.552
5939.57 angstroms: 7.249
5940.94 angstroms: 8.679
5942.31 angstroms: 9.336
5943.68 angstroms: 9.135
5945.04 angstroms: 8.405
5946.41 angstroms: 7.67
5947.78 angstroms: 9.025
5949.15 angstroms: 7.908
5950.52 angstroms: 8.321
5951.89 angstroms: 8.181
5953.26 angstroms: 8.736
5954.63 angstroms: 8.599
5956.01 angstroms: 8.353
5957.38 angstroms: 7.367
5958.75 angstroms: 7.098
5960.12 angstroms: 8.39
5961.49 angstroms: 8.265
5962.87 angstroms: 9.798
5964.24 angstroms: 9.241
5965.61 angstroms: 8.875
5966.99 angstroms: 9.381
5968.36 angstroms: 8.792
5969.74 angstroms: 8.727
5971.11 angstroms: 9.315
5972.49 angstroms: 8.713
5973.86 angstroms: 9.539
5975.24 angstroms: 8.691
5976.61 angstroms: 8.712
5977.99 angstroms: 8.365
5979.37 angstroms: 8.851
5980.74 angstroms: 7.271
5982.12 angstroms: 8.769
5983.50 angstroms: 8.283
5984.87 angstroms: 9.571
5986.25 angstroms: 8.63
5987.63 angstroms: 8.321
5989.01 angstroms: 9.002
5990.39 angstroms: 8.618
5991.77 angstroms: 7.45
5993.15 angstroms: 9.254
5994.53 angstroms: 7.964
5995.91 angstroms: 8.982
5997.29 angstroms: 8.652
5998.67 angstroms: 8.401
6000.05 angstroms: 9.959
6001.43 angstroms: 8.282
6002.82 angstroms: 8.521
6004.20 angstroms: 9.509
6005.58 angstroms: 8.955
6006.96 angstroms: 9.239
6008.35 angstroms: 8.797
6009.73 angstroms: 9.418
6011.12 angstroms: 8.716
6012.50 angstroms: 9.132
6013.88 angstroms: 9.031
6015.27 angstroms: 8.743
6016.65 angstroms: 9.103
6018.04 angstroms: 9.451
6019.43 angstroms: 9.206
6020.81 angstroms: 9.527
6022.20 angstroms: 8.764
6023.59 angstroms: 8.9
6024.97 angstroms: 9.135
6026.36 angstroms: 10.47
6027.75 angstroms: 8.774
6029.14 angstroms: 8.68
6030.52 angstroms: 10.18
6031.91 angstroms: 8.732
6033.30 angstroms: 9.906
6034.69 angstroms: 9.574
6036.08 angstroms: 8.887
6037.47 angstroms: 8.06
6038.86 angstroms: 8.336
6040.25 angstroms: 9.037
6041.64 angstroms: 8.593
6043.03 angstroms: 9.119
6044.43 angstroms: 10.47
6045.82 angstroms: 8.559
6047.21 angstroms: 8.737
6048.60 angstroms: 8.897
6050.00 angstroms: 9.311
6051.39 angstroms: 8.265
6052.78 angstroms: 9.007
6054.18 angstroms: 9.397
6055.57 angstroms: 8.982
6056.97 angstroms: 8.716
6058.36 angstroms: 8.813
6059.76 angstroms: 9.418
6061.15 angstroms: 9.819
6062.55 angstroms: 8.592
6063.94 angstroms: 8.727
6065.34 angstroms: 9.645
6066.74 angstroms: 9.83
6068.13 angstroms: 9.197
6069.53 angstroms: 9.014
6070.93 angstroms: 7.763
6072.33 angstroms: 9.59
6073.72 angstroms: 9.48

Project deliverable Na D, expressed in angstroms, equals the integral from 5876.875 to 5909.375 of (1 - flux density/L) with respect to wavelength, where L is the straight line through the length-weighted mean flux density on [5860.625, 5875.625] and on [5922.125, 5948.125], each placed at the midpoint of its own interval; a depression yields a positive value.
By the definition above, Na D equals 4.5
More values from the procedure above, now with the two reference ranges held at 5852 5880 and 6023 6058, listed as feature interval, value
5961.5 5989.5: 0.8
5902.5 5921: 0.7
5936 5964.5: 2.0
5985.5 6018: 0.9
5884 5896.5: 3.3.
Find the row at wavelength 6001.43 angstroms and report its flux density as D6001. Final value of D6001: 8.282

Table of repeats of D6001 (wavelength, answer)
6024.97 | 9.135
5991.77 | 7.45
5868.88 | 9.625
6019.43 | 9.206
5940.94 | 8.679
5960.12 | 8.39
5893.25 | 7.554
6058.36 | 8.813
